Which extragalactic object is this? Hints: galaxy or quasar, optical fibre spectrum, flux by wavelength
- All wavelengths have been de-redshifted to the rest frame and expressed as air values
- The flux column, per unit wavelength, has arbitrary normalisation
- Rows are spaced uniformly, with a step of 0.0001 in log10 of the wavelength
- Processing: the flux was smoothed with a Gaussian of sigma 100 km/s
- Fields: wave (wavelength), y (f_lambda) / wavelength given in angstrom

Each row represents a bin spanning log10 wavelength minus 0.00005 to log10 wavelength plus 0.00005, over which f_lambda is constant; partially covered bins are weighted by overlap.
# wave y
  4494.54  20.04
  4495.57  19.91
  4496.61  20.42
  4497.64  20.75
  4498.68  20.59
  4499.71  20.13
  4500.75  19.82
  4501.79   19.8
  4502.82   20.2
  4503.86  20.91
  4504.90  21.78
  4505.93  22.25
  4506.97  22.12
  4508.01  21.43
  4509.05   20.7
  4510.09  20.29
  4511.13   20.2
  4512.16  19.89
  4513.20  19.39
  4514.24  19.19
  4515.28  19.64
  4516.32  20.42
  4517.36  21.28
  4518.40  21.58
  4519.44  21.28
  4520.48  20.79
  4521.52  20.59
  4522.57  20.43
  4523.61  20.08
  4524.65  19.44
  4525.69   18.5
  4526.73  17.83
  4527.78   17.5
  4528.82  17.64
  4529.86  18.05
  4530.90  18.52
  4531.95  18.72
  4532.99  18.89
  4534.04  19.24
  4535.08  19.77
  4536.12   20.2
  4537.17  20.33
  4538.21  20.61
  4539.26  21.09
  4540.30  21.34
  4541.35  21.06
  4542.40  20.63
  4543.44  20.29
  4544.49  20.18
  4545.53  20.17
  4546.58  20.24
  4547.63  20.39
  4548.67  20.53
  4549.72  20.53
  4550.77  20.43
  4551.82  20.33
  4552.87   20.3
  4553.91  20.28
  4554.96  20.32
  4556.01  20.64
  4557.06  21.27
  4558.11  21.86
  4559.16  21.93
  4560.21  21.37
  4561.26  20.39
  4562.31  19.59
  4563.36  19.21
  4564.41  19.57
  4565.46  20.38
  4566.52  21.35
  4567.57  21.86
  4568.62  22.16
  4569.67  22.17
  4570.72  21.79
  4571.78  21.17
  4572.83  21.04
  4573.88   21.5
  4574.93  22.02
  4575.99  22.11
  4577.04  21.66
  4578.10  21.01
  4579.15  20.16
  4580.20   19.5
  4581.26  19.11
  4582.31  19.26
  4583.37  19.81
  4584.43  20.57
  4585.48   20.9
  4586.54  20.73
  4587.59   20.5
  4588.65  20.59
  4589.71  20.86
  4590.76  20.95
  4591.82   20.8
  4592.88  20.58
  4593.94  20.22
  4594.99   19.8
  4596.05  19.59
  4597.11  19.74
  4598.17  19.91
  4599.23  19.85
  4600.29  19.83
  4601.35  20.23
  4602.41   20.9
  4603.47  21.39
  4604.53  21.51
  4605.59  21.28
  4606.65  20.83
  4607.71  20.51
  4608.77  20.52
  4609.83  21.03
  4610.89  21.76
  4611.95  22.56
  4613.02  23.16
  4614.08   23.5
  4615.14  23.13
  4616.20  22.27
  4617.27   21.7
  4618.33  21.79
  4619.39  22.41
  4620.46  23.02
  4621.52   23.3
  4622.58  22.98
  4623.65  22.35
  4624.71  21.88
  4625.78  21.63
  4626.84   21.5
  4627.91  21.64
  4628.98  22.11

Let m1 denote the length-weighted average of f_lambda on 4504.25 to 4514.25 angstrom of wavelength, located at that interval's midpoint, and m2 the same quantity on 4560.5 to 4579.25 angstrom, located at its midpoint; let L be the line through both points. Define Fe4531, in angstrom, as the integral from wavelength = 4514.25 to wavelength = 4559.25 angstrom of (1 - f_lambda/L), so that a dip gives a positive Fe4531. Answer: 1.8 angstrom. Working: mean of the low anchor 20.8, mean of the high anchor 21.1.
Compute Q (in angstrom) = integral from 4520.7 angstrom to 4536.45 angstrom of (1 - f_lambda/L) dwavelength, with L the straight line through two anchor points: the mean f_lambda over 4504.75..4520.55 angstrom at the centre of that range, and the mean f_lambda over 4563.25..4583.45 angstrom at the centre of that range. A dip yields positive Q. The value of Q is 1.3 angstrom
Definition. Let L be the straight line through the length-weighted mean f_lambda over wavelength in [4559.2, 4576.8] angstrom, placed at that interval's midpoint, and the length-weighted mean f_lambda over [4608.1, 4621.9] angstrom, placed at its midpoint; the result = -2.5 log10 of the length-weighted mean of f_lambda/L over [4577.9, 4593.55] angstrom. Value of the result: 0.06 mag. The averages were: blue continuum 21.1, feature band 20.3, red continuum 22.3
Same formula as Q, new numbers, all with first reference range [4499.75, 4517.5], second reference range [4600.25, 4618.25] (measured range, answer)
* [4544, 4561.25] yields 0.3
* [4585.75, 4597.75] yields 0.6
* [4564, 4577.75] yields -0.2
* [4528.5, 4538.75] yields 0.8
